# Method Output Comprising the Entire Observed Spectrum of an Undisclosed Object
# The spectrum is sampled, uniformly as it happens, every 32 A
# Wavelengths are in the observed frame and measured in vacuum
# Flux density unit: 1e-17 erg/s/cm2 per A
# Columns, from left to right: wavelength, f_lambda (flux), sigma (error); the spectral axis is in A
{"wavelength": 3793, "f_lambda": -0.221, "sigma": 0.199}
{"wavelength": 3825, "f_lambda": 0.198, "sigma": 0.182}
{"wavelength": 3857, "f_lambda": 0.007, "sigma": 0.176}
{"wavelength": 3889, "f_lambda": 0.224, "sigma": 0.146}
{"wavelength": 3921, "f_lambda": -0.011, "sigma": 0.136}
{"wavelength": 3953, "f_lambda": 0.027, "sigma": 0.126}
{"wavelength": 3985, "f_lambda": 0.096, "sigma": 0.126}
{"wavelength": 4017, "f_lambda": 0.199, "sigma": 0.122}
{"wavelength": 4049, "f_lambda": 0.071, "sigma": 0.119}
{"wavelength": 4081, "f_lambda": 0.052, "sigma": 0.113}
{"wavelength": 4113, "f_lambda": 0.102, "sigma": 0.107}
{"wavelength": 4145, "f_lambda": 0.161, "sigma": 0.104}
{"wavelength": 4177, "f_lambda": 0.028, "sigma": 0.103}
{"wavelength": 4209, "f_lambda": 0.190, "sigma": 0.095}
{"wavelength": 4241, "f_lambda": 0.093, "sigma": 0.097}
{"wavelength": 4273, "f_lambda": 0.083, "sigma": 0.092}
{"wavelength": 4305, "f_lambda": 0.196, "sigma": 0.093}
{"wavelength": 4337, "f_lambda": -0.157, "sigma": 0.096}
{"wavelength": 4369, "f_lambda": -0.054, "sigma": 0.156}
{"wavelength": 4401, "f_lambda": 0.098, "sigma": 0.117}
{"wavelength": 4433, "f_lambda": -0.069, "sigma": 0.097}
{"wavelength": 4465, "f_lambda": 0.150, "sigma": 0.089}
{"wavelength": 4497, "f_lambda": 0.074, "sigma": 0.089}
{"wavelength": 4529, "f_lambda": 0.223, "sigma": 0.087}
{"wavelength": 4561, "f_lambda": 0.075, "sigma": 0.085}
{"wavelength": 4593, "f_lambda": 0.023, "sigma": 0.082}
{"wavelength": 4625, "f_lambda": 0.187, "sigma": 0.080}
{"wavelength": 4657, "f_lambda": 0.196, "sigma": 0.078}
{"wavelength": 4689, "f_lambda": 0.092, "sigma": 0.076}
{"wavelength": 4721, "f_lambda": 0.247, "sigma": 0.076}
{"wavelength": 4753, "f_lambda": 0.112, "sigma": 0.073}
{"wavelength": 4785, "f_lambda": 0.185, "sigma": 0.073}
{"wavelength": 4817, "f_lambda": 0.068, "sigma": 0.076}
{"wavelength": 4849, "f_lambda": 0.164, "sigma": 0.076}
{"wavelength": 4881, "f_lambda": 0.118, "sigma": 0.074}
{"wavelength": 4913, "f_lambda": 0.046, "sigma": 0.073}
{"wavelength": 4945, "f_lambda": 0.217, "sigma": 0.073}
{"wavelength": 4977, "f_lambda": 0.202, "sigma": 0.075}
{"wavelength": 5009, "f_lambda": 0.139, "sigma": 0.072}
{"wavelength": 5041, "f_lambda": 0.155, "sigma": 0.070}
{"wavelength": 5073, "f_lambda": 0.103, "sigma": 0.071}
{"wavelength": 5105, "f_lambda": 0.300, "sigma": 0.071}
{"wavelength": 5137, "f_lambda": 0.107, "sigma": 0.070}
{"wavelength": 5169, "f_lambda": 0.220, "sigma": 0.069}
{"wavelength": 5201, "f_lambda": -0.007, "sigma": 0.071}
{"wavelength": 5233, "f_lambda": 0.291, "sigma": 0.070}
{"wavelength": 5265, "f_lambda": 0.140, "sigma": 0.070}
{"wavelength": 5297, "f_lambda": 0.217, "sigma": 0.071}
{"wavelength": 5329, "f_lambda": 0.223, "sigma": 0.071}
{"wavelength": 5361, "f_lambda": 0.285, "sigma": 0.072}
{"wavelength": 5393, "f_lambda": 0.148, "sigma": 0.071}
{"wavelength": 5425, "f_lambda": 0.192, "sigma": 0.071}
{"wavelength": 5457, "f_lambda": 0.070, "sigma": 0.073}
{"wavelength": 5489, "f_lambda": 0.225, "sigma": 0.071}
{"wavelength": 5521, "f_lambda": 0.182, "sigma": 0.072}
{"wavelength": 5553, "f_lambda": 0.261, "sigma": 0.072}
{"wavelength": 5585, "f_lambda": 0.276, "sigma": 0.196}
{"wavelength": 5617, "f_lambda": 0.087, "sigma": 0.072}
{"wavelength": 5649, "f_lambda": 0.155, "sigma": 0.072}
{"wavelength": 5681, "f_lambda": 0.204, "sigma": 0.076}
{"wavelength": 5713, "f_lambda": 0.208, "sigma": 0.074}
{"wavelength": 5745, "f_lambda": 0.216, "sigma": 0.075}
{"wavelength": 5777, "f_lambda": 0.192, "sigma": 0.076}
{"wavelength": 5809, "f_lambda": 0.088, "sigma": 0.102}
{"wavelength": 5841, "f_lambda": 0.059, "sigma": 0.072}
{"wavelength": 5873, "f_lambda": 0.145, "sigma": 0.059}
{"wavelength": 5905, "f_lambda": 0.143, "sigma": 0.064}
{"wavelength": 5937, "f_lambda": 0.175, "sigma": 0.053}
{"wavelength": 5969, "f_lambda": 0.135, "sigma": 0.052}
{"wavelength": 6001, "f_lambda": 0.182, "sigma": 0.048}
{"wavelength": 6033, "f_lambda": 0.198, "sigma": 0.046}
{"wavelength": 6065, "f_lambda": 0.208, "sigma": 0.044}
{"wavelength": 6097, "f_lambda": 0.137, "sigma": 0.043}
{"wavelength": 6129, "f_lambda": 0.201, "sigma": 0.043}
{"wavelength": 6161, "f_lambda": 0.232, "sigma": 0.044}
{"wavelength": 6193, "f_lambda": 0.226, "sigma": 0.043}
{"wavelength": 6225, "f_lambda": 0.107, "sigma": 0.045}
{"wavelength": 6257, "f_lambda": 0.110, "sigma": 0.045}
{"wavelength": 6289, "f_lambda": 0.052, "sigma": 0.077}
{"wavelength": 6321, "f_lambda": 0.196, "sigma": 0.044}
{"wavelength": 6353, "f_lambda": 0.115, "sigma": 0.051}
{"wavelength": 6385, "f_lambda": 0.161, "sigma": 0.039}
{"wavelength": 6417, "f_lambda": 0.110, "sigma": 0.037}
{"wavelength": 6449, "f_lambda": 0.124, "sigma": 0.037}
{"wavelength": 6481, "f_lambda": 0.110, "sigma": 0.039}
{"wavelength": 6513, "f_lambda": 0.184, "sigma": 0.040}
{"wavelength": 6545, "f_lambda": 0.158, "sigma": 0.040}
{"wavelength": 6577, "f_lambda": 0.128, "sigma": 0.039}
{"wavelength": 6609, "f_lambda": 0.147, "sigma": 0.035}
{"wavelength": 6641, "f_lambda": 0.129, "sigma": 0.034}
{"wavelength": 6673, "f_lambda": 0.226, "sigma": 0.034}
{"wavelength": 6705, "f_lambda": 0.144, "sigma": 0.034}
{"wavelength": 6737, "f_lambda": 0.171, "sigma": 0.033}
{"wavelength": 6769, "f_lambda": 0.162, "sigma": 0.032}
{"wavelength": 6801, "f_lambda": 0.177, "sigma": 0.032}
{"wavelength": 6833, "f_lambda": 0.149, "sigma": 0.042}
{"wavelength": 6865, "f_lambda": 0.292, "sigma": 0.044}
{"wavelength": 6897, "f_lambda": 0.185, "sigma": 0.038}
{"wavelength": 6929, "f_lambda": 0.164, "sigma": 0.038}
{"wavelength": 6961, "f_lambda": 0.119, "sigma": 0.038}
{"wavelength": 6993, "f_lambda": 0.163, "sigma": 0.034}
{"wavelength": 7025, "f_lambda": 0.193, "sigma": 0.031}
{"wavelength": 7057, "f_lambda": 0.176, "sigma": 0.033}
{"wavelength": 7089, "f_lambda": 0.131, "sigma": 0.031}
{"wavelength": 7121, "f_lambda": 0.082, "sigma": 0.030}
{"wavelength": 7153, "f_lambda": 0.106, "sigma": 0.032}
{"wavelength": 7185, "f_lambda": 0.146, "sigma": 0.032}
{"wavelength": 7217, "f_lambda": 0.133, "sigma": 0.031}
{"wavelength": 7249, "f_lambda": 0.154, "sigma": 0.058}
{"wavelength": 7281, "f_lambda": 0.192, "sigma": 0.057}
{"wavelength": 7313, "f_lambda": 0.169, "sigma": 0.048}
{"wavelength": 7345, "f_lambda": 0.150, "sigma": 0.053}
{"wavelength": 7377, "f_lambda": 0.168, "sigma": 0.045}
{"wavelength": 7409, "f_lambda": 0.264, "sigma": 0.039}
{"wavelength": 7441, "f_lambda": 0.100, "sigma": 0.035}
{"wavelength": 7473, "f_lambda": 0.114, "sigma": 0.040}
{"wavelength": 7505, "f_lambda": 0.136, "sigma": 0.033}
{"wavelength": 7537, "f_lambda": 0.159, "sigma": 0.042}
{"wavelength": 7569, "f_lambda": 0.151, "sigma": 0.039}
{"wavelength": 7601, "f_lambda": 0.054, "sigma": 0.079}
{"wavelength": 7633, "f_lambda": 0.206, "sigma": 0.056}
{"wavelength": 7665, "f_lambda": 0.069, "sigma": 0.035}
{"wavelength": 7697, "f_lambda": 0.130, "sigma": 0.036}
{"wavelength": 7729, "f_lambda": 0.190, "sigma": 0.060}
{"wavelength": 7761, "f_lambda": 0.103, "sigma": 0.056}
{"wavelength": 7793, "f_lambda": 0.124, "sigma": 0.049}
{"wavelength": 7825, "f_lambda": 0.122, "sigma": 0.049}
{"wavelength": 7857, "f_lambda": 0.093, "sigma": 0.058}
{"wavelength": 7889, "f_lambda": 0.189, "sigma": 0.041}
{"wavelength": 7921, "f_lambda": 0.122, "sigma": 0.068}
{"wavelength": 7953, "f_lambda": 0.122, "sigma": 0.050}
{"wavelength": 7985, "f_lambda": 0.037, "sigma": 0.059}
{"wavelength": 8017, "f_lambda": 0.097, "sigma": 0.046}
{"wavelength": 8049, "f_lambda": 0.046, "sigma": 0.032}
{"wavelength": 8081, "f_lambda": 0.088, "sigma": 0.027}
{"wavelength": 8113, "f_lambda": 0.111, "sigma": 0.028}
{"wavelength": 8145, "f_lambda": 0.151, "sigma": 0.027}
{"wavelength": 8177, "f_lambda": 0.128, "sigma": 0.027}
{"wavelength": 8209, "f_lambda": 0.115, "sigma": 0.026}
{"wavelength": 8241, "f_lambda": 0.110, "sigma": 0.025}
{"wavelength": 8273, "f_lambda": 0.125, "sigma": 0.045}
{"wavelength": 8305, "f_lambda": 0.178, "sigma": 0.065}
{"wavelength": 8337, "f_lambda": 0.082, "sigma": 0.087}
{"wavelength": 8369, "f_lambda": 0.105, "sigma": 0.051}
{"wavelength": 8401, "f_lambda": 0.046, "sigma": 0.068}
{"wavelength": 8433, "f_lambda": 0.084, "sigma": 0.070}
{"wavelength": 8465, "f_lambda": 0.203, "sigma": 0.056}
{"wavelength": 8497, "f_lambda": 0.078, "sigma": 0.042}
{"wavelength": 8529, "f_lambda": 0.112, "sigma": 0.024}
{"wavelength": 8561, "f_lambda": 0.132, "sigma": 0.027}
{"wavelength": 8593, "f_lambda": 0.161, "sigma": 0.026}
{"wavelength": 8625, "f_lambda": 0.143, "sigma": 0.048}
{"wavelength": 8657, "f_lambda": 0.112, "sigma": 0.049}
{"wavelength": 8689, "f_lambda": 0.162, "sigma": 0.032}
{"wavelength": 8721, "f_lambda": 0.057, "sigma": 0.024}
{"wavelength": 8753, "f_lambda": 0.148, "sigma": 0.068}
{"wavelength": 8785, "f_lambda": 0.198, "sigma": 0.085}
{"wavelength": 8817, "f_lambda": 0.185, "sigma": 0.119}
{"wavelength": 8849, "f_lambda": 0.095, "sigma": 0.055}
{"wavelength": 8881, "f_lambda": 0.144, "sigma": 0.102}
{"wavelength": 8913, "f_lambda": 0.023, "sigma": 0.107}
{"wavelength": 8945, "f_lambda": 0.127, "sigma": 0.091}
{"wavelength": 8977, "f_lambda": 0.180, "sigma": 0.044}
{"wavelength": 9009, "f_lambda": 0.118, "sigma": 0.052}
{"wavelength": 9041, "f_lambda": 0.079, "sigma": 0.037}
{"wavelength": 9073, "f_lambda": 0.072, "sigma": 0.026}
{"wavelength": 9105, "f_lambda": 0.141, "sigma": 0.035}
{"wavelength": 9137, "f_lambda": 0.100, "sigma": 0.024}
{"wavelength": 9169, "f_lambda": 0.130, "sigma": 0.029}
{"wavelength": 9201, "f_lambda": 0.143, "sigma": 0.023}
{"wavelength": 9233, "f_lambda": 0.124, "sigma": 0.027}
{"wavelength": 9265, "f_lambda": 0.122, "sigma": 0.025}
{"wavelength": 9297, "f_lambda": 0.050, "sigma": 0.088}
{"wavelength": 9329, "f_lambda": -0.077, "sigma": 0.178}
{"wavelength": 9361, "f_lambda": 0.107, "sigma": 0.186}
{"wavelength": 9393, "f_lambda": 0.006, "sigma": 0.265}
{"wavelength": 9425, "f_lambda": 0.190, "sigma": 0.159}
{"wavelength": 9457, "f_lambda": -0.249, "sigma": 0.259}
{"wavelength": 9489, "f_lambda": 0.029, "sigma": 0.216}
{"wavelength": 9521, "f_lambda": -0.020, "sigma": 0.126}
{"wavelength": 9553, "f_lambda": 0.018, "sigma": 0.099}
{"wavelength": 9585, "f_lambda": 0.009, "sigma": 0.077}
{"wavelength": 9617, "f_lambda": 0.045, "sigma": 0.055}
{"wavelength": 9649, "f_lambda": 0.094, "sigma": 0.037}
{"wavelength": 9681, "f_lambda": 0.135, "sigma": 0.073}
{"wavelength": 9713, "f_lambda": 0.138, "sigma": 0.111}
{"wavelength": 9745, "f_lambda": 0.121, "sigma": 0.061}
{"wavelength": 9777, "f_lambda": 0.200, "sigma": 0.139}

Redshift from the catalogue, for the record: 0.369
